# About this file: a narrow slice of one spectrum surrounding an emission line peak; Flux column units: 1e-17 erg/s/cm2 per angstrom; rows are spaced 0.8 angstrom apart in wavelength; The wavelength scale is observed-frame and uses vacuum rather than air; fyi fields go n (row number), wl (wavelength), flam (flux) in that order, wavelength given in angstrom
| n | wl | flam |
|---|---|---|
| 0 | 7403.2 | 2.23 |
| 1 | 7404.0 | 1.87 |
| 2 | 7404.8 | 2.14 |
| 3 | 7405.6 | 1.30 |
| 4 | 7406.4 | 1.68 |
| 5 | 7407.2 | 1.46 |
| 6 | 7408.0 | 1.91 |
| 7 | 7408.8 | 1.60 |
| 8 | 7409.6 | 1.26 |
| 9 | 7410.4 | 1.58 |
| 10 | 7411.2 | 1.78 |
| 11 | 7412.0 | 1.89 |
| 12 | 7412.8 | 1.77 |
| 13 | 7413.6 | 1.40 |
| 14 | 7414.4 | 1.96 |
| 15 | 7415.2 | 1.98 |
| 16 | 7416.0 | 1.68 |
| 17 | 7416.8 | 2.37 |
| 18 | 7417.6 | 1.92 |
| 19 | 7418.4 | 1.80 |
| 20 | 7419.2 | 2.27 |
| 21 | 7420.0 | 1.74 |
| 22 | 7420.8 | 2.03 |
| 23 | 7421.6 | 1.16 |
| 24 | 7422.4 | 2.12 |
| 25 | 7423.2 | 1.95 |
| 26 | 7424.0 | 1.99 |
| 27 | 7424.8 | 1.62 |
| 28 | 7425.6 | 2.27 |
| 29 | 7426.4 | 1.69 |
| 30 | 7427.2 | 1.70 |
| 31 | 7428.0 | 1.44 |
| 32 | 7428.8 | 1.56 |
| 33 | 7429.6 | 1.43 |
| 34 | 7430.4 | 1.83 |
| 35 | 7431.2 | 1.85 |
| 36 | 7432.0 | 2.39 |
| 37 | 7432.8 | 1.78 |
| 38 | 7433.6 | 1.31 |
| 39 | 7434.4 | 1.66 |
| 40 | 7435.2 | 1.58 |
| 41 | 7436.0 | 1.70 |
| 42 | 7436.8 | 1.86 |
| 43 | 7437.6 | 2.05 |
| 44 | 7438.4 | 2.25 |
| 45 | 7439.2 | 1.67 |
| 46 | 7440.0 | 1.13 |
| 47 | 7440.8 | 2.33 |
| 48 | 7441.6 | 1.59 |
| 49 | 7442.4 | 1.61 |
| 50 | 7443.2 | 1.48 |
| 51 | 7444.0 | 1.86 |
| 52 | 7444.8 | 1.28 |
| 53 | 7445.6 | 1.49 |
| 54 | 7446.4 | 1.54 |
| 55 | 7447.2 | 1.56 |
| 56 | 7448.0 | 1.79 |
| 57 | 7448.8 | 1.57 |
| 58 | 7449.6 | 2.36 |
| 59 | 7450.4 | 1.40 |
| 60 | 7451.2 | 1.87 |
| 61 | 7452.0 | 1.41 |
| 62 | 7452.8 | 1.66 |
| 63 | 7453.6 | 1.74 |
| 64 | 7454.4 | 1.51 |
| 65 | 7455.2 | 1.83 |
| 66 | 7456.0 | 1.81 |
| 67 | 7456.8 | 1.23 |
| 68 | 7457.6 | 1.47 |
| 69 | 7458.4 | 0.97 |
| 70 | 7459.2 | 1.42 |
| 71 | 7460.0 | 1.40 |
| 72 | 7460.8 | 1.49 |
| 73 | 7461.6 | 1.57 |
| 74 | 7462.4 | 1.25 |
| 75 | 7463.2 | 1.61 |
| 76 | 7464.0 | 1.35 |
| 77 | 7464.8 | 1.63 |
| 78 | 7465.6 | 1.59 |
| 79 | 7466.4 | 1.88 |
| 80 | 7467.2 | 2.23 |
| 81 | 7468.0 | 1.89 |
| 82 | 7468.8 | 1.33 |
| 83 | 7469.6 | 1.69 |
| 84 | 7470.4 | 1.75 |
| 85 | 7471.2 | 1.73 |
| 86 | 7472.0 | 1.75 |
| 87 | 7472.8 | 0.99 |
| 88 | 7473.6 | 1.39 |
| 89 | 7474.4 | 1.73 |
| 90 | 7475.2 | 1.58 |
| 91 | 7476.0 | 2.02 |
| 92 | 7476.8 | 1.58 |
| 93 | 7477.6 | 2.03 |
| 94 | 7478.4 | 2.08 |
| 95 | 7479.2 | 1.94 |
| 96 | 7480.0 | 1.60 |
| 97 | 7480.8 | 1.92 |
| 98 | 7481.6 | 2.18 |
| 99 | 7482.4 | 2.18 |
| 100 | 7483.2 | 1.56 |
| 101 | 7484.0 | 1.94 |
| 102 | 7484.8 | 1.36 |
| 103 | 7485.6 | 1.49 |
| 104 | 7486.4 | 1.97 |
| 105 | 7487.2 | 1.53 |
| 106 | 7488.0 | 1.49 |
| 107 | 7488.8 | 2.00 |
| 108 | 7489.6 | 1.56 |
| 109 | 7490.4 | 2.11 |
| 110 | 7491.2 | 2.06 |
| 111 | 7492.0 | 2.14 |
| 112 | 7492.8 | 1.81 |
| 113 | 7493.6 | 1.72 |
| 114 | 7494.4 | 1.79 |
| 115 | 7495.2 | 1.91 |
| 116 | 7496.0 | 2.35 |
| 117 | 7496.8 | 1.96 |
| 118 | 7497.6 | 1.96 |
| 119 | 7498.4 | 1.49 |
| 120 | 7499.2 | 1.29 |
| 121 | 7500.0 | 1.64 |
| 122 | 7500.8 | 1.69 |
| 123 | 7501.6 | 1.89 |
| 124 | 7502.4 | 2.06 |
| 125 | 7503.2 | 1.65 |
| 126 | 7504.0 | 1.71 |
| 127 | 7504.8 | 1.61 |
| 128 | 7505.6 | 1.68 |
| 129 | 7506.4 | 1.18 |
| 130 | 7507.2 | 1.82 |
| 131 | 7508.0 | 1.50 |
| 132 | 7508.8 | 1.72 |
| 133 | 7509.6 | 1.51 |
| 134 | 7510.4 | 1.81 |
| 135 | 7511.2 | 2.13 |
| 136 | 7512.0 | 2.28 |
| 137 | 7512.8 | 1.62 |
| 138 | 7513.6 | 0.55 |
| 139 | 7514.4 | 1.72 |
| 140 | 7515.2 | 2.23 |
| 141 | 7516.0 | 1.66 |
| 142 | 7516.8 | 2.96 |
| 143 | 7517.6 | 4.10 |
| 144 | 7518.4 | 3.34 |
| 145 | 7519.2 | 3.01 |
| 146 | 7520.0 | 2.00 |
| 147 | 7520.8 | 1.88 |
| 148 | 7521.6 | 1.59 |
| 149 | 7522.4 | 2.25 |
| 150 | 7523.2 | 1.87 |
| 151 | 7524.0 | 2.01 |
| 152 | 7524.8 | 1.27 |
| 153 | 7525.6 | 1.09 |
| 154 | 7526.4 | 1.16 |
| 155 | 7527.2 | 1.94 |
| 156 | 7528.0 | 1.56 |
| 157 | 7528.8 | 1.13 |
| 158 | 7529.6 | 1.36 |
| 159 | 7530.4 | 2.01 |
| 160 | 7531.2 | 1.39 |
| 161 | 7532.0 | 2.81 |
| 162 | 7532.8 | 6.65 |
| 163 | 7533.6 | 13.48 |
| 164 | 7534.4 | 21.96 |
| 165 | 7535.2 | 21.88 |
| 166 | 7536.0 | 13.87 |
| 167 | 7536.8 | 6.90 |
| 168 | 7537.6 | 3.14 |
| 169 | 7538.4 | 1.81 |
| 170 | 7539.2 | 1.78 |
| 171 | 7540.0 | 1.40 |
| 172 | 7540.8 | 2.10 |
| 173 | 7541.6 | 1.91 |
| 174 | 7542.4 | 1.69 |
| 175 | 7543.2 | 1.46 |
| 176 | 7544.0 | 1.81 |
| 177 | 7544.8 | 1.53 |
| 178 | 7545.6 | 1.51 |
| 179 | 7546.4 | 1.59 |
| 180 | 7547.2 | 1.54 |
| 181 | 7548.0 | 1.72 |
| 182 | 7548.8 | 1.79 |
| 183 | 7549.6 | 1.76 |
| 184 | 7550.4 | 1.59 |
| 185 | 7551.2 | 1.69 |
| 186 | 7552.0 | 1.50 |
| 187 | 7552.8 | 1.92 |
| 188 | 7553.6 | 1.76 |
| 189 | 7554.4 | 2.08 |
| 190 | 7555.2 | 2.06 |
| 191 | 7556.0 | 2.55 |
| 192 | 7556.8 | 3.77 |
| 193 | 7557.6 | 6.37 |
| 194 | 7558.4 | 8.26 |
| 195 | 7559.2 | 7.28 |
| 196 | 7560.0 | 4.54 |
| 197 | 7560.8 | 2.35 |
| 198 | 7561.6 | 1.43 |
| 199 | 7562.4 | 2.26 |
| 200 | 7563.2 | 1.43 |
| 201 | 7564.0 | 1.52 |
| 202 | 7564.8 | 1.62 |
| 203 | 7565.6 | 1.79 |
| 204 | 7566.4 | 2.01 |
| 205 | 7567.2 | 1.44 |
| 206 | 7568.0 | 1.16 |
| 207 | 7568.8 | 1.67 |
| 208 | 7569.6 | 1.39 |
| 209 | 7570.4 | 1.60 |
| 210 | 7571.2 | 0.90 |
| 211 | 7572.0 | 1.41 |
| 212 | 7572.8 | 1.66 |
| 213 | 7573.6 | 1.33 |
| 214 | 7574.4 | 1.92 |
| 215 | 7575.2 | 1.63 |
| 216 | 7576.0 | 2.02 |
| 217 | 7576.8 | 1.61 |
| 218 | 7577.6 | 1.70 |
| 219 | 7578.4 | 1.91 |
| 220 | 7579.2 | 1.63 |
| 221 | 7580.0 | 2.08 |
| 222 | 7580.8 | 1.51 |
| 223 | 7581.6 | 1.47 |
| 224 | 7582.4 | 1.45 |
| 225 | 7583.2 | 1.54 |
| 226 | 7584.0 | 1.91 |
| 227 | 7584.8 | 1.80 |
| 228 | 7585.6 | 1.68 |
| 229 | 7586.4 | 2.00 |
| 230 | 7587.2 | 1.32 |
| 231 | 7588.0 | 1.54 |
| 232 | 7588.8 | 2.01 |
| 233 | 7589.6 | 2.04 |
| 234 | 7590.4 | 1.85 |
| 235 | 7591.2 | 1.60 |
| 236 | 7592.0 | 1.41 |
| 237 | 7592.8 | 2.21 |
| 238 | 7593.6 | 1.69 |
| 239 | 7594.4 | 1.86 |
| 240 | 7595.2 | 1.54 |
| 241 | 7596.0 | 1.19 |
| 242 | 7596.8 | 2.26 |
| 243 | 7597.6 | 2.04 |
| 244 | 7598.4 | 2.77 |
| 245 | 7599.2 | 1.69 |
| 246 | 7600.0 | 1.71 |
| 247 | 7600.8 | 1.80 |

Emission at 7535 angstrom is Halpha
